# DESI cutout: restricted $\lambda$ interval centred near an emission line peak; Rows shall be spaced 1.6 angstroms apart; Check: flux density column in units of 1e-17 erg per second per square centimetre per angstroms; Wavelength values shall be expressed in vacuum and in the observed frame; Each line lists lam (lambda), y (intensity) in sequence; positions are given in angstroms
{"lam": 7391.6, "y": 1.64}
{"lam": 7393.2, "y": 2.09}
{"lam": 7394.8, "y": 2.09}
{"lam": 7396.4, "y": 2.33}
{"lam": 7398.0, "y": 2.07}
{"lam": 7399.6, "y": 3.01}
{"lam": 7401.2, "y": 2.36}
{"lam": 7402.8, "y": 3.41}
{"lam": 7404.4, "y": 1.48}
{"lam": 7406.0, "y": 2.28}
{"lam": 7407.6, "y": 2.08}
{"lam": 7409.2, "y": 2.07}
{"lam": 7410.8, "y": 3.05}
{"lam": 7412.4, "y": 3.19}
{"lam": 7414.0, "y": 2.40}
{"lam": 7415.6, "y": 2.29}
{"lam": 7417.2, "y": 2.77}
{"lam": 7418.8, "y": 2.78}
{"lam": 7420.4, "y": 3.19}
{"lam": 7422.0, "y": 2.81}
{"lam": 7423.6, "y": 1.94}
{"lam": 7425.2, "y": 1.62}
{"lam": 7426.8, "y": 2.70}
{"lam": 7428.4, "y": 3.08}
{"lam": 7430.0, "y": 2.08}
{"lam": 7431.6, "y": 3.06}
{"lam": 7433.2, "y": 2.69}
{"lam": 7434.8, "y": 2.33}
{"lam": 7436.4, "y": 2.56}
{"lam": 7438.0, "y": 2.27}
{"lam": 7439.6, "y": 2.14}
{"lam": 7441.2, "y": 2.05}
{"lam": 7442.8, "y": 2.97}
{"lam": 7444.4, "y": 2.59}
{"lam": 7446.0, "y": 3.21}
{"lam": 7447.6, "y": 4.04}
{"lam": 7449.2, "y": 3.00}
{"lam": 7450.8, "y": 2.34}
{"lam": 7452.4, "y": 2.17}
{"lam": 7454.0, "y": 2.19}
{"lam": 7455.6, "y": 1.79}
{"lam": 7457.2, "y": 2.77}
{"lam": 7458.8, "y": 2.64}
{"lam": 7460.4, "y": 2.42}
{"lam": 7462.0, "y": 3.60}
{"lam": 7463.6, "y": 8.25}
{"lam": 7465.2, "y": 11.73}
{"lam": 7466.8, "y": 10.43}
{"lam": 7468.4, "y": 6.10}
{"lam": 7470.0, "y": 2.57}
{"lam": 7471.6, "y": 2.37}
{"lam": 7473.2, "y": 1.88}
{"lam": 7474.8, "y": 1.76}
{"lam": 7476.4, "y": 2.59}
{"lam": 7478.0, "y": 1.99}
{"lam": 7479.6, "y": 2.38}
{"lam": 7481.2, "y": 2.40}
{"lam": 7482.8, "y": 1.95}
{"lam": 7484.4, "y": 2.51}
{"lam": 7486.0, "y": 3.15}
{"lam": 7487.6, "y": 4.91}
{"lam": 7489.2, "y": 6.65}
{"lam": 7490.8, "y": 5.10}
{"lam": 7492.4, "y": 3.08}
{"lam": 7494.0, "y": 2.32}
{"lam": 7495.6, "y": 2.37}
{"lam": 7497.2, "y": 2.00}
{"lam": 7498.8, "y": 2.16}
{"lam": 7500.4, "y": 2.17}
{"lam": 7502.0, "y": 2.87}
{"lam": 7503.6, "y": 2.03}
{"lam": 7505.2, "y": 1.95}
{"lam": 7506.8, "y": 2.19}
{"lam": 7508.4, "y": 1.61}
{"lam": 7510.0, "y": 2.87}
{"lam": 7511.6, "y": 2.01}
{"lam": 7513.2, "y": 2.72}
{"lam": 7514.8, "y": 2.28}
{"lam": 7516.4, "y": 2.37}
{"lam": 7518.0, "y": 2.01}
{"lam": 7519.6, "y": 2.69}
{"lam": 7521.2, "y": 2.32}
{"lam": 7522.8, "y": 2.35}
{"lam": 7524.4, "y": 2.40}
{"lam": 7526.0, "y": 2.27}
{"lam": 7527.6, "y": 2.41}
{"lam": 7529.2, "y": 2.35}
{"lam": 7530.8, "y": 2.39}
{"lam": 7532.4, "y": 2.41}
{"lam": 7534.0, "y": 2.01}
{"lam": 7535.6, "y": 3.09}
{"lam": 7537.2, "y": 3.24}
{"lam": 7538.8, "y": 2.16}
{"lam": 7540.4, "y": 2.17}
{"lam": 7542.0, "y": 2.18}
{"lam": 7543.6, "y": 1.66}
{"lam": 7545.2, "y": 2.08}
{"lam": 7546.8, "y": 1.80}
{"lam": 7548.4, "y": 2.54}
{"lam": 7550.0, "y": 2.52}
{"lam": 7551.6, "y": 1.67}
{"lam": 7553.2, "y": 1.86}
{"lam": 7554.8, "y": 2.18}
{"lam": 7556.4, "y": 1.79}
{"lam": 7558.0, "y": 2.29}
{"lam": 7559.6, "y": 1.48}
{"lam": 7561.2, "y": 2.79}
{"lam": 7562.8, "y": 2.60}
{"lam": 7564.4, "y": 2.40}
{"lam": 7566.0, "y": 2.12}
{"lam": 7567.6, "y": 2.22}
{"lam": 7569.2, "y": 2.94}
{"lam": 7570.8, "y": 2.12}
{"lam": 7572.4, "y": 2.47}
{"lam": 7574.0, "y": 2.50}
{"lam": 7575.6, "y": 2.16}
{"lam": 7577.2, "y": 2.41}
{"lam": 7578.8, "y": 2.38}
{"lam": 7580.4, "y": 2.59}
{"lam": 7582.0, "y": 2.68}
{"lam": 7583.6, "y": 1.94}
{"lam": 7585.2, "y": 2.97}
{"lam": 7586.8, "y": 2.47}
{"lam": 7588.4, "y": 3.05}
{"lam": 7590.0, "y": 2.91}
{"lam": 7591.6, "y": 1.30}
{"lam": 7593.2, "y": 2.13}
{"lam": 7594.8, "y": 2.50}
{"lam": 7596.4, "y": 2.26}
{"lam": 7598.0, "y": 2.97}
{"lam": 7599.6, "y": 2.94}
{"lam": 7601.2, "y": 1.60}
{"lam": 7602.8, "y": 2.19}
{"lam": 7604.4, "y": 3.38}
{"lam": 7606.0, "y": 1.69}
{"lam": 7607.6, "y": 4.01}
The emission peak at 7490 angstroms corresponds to [N II] 6583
